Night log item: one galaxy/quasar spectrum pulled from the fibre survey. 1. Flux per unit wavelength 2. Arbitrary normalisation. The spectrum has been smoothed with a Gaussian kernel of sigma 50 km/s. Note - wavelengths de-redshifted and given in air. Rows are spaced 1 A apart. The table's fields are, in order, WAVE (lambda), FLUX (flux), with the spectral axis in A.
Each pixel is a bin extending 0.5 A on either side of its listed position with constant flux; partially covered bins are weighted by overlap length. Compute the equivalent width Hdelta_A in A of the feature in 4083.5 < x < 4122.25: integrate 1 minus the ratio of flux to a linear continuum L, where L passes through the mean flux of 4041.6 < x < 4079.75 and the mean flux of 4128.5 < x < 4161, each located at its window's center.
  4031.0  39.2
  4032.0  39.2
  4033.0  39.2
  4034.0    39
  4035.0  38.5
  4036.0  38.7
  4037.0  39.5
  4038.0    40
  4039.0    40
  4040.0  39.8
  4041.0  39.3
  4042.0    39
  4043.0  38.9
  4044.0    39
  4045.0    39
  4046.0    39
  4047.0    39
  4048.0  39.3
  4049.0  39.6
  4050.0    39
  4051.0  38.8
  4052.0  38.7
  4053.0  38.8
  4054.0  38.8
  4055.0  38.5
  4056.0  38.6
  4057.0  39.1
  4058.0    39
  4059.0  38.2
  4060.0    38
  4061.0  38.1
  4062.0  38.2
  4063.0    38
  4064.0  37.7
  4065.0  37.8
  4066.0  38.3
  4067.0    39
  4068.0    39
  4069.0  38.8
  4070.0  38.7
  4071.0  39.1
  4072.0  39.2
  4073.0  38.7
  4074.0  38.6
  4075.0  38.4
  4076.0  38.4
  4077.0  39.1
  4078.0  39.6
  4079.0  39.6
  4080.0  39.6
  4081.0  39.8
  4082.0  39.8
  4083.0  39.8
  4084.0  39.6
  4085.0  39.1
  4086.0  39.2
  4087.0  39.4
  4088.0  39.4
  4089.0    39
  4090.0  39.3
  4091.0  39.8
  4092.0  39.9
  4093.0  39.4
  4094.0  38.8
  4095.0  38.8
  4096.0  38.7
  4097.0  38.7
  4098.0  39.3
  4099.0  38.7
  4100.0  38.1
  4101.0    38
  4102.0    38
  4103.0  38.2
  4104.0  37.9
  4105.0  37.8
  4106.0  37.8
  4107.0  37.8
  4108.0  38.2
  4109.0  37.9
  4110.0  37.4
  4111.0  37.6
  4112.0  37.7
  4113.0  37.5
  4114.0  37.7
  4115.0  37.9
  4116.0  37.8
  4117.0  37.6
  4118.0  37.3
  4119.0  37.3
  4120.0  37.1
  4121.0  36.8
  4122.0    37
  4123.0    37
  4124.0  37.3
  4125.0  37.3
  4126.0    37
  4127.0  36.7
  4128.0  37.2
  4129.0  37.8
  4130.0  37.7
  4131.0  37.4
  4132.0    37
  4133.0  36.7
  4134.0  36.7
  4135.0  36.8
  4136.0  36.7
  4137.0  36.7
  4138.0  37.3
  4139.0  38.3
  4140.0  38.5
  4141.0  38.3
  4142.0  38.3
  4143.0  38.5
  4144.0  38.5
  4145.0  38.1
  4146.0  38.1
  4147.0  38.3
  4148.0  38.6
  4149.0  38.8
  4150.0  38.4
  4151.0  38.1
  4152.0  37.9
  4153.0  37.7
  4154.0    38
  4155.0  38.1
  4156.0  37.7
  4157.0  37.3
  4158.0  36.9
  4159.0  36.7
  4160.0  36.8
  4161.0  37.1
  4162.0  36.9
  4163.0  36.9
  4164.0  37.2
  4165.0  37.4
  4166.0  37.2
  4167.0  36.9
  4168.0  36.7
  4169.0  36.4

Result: -0.1 A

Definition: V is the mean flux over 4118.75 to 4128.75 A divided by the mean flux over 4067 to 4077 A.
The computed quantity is 0.96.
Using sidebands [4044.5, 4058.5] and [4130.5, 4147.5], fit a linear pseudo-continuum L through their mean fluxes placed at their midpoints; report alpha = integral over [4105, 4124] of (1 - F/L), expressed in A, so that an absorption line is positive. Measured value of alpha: 0.2 A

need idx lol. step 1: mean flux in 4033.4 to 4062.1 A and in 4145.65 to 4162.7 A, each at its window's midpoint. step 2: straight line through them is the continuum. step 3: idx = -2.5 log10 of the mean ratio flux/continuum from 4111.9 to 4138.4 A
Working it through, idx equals 0.02 mag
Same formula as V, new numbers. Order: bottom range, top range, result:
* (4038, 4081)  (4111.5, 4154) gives 0.97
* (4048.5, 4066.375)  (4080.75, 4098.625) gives 1.02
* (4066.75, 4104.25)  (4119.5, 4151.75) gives 0.96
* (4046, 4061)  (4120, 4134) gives 0.96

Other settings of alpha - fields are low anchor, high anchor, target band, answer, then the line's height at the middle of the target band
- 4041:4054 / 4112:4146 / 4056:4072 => 0.08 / 38.7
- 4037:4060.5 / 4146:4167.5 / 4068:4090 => -0.32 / 38.6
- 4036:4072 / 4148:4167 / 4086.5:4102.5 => -0.26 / 38.3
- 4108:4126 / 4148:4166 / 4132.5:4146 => -0.06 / 37.5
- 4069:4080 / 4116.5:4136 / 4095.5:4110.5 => -0.08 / 38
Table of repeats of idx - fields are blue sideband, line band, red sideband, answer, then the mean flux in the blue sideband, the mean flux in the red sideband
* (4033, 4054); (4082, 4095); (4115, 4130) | -0.037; 39.1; 37.3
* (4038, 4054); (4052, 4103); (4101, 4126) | -0.012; 39.2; 37.6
